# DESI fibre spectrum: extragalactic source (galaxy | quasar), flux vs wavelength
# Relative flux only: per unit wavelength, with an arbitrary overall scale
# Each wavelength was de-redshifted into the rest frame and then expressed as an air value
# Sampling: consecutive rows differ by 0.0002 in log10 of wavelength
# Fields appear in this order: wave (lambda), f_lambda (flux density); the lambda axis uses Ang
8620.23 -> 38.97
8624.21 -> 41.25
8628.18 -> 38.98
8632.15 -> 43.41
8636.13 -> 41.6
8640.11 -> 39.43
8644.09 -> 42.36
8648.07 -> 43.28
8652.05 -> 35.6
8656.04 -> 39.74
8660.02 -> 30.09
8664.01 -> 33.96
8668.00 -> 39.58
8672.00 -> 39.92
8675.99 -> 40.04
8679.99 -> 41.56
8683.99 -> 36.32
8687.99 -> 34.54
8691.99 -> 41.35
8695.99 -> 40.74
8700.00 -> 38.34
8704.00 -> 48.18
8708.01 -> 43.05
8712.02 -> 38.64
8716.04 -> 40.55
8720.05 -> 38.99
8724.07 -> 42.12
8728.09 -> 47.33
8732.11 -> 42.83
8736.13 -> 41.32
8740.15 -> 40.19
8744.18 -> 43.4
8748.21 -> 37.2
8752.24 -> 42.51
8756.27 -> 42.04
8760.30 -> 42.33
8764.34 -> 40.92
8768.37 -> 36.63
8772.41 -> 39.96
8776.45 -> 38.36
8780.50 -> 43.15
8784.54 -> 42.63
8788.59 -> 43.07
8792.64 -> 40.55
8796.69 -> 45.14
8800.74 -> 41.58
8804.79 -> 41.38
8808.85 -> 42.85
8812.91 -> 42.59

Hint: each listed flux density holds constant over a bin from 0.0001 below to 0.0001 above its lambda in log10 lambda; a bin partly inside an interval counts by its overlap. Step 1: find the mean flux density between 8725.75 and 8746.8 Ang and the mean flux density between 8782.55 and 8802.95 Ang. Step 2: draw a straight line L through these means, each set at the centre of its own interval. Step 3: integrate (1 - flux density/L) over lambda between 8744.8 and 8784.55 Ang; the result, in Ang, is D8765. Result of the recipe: 2.0 Ang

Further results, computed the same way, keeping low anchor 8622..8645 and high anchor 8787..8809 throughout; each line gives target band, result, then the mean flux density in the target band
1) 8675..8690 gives 1.3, 38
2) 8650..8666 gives 2.5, 34.9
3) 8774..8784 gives 0.3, 41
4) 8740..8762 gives 0.3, 41.4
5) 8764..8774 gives 0.8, 38.9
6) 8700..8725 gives 0.0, 41.6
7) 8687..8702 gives 0.9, 39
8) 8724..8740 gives -0.5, 43.2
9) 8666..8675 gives 0.3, 39.8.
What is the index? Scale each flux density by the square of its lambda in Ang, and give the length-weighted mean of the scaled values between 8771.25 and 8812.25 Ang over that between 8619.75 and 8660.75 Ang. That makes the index 1.1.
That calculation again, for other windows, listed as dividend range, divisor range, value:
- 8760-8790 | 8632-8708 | 1.06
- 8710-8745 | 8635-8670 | 1.11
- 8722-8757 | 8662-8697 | 1.11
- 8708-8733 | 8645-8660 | 1.10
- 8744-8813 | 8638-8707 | 1.08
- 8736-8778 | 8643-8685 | 1.08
